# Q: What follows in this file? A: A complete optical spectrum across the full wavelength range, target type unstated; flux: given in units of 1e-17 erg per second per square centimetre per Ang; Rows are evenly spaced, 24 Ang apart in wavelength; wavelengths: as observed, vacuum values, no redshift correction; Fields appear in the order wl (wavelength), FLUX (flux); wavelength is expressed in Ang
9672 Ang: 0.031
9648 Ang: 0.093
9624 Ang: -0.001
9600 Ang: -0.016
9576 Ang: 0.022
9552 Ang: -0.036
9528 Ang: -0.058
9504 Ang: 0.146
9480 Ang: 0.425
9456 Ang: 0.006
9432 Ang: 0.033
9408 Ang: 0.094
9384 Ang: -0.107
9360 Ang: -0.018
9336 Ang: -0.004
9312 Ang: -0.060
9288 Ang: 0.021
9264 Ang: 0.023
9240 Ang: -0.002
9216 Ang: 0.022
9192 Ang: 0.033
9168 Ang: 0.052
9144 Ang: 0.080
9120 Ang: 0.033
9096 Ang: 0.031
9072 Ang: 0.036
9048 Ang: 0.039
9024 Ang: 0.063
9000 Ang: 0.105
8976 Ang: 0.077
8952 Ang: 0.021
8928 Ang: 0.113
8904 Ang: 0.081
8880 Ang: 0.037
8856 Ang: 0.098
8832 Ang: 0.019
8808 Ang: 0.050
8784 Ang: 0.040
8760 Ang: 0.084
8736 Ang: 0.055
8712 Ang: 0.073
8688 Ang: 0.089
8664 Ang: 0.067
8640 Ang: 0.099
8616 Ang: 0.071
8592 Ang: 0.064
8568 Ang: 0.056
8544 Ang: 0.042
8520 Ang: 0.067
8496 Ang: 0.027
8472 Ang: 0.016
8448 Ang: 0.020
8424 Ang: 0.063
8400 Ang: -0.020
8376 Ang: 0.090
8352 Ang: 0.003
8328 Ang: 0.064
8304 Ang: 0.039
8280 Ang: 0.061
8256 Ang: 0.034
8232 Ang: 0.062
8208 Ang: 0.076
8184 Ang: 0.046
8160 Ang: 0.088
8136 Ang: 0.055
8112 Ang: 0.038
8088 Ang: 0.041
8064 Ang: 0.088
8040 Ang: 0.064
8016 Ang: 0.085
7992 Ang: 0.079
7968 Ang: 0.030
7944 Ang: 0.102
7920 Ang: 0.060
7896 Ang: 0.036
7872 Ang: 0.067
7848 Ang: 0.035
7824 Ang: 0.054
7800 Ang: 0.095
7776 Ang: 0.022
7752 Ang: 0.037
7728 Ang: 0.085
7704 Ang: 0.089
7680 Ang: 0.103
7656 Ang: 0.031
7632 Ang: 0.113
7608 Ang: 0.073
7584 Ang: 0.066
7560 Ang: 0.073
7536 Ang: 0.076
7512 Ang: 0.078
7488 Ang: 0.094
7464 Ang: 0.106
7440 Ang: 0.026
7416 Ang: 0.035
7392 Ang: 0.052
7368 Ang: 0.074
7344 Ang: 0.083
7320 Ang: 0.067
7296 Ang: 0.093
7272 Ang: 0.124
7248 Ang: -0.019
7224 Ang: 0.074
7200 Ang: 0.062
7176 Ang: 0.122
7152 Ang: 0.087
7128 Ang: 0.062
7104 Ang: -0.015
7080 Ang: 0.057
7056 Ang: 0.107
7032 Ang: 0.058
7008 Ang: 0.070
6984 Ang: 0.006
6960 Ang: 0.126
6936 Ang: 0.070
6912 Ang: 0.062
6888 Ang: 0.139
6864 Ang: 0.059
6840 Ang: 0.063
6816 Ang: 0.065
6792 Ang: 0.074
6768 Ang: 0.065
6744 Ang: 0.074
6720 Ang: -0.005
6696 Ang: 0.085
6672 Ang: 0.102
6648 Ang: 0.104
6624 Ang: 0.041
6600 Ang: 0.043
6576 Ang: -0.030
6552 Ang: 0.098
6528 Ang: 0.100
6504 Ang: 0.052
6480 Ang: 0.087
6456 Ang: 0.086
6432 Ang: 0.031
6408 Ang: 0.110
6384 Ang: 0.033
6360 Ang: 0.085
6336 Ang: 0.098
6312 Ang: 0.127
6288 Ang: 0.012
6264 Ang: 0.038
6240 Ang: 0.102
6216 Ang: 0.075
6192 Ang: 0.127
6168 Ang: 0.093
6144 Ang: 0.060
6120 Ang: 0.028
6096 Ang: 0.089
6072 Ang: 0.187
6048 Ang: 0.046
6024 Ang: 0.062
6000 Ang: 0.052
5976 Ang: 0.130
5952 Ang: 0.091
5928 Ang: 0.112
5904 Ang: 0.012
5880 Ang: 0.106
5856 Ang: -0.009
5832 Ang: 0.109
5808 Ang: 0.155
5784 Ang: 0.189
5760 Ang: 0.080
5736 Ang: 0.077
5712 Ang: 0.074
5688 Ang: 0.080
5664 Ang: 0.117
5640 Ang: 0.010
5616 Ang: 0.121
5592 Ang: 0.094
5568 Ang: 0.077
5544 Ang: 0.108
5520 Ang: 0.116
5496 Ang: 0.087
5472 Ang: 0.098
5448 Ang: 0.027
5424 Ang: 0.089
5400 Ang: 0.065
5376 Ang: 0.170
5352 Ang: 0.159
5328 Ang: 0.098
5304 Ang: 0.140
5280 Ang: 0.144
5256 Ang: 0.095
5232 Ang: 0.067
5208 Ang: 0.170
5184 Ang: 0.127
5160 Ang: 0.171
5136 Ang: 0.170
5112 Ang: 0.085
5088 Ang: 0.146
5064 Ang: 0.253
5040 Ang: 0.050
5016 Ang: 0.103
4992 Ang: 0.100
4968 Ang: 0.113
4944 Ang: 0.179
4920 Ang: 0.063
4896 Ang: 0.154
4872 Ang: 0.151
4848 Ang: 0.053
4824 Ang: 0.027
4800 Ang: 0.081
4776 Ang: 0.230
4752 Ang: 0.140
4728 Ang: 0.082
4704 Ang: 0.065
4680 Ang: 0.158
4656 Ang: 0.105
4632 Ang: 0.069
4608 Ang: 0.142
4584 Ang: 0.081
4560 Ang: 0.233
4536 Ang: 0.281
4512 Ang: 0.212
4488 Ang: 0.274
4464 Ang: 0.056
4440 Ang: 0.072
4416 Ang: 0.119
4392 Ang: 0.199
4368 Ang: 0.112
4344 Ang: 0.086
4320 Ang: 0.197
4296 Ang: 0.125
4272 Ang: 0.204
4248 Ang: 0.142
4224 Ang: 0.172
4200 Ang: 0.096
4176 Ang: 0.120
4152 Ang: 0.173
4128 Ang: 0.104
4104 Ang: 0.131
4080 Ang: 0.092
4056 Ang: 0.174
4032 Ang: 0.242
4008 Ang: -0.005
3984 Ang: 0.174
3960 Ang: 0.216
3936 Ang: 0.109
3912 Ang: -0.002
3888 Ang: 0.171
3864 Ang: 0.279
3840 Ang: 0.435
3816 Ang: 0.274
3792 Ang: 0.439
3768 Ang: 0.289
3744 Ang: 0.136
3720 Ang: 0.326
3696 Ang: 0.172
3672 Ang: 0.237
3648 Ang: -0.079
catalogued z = 1.545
